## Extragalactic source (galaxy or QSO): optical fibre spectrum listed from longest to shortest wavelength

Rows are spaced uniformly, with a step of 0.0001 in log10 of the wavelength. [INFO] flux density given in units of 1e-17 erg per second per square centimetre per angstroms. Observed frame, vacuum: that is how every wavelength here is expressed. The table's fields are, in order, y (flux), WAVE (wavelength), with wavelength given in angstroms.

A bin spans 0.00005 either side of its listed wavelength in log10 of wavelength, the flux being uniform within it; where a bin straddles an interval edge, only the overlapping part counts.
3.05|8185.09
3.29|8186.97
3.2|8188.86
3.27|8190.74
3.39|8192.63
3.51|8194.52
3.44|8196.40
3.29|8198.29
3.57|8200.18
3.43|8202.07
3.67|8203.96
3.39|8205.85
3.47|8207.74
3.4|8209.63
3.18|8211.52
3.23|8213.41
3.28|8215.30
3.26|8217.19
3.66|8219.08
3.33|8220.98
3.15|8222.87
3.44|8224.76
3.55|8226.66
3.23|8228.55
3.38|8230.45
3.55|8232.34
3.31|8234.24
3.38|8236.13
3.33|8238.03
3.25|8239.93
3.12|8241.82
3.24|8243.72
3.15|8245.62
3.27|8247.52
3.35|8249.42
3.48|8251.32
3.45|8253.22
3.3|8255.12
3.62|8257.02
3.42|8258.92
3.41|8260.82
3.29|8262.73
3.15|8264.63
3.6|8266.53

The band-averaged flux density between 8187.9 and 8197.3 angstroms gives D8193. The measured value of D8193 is 3.36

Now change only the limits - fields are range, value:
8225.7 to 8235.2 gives 3.4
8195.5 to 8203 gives 3.43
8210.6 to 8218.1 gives 3.24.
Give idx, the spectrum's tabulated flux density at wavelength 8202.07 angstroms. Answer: 3.43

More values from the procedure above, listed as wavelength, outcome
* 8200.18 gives 3.57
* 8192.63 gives 3.39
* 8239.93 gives 3.25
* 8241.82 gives 3.12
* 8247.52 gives 3.27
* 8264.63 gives 3.15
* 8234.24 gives 3.31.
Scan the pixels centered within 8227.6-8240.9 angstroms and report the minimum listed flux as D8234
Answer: 3.23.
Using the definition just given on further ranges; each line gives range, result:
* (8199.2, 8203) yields 3.43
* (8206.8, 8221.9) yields 3.18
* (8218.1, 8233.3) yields 3.15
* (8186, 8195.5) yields 3.2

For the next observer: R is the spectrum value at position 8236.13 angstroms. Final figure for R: 3.38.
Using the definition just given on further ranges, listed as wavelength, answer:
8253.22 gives 3.45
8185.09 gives 3.05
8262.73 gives 3.29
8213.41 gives 3.23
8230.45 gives 3.38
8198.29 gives 3.29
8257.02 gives 3.62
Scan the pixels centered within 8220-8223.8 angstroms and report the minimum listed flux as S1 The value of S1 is 3.15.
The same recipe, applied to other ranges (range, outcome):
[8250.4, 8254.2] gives 3.45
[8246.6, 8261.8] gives 3.27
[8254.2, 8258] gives 3.3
